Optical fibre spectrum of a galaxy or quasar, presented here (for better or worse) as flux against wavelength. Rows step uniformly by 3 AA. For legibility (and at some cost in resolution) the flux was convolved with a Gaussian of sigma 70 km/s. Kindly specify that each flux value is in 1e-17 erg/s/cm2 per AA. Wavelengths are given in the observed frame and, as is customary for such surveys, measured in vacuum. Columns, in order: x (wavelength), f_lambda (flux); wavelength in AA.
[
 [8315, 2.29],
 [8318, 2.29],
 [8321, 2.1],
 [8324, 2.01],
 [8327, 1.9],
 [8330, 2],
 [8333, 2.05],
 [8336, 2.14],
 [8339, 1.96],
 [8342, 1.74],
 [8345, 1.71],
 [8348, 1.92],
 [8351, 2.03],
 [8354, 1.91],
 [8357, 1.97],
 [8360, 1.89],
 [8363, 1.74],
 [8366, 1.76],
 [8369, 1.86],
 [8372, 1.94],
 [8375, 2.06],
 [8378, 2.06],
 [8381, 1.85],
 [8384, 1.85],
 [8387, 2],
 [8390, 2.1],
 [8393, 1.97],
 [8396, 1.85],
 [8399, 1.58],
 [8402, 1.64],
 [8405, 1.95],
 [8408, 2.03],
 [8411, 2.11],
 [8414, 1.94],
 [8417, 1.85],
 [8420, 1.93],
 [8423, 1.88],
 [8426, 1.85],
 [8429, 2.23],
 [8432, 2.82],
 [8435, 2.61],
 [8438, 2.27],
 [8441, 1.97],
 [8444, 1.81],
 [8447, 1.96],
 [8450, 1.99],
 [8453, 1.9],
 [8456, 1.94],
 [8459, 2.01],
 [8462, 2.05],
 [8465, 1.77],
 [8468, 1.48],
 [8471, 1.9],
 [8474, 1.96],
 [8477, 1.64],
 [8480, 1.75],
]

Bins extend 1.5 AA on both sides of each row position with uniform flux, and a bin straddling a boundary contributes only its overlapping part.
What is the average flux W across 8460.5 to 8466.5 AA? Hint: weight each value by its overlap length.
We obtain 1.91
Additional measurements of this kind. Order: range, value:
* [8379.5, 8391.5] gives 1.95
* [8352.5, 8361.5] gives 1.92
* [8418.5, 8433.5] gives 2.14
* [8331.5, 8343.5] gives 1.97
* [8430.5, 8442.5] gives 2.42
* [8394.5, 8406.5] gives 1.76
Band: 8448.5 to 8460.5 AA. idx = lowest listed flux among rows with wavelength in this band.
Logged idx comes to 1.9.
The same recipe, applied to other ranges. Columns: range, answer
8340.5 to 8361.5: 1.71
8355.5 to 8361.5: 1.89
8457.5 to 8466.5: 1.77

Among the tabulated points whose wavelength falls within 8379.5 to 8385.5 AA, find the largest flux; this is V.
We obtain 1.85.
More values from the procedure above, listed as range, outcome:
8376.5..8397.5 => 2.1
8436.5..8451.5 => 2.27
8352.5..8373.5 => 1.97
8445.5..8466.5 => 2.05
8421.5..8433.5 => 2.82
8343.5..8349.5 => 1.92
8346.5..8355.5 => 2.03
